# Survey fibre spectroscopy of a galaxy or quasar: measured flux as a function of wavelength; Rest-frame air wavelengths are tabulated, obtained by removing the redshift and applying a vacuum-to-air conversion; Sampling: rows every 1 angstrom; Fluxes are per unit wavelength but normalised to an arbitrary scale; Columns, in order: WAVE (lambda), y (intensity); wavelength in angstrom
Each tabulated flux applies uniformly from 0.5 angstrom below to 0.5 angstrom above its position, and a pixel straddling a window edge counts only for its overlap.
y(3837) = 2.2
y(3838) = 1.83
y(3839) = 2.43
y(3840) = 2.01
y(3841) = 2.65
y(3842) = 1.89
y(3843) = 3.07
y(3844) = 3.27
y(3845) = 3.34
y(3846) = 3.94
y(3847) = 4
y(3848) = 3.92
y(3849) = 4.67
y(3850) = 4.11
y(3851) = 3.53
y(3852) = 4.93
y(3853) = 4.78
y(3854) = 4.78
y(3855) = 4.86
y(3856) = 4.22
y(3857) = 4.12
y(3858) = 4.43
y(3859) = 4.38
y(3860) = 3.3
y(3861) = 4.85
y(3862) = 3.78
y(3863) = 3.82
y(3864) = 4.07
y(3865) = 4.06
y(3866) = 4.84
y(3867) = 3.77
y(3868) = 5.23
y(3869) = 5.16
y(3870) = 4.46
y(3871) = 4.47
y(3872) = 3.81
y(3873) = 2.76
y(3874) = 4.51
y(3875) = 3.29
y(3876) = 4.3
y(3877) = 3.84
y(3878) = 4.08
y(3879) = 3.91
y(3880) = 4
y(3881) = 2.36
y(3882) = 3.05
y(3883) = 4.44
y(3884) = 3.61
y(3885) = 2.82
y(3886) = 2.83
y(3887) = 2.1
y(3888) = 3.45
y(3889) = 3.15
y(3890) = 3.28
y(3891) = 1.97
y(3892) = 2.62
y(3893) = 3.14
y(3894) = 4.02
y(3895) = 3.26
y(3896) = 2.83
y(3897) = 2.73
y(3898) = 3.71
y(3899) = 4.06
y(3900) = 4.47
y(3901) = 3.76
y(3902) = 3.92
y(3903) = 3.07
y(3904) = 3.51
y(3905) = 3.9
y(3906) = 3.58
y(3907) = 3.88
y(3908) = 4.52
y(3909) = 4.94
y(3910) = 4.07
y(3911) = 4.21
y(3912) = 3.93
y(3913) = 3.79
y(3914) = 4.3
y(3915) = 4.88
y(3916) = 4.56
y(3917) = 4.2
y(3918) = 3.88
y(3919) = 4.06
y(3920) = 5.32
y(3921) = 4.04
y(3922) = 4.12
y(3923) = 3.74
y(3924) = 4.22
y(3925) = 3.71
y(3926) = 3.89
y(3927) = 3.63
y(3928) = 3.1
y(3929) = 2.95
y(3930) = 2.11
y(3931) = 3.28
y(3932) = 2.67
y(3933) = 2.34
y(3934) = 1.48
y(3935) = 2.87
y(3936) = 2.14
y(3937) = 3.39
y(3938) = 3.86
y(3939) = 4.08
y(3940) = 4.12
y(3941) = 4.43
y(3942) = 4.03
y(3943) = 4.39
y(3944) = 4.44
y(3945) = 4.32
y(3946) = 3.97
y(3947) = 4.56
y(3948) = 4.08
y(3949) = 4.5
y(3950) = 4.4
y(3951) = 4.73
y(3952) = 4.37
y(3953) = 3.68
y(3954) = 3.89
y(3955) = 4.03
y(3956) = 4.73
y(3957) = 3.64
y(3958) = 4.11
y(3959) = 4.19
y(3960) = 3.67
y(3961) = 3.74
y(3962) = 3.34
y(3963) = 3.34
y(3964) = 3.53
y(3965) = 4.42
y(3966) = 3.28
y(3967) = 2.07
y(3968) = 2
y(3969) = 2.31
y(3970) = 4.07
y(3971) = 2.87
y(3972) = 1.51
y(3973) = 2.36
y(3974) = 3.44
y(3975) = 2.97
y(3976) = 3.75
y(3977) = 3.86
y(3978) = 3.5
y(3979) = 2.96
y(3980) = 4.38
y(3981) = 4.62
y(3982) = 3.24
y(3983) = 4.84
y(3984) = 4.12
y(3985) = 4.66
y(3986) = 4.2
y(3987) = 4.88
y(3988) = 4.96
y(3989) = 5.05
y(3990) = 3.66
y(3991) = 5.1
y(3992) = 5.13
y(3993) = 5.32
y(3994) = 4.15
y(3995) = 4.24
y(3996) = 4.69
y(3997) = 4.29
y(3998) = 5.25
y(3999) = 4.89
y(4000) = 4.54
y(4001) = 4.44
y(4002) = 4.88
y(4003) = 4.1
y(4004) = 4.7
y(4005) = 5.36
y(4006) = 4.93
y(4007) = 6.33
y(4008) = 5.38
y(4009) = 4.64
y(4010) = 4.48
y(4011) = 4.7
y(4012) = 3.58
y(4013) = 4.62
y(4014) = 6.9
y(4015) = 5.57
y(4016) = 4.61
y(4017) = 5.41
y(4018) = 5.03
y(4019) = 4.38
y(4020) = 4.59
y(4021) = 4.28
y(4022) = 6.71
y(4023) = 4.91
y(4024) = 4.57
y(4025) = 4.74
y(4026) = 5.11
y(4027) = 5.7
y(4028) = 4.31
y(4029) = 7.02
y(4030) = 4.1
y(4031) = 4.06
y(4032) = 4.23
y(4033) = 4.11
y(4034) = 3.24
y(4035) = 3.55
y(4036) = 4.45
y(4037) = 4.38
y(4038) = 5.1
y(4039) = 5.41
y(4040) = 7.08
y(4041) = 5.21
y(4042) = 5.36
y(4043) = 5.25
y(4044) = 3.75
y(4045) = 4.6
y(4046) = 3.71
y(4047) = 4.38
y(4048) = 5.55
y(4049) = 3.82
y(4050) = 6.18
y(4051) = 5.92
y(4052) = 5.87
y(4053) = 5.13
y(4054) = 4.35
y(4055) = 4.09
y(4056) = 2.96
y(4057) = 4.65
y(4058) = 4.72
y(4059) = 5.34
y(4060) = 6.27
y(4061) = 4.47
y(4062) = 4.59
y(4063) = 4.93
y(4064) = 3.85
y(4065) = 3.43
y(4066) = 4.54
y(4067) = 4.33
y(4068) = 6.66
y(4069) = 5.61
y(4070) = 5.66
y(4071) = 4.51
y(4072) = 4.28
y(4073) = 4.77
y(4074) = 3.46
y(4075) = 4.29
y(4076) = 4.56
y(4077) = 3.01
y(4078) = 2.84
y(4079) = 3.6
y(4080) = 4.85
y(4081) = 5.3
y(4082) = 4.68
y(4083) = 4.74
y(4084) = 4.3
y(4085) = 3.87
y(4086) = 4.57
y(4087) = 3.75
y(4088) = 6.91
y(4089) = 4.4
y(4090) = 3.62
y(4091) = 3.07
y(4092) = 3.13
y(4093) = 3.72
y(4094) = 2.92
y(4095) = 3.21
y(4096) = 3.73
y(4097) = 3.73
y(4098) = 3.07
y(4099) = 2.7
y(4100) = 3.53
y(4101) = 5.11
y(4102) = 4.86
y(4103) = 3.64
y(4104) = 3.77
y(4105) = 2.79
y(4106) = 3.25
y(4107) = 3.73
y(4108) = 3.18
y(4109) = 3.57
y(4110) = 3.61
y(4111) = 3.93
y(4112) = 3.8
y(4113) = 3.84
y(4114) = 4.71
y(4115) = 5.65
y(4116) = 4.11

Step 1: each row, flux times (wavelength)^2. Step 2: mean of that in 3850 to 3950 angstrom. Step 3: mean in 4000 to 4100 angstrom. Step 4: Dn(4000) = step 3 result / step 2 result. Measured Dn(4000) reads 1.3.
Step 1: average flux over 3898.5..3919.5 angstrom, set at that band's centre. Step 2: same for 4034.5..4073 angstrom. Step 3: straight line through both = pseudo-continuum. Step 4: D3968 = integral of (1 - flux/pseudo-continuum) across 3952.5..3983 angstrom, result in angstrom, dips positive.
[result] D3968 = 6.3 angstrom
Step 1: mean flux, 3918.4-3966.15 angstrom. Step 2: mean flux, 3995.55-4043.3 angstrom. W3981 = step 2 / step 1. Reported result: 1.30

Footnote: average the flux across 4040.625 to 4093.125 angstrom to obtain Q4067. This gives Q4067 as 4.56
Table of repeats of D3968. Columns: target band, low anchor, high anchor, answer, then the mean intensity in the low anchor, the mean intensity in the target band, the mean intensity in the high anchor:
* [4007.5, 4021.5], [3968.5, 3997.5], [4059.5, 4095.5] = -2.64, 3.97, 4.87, 4.35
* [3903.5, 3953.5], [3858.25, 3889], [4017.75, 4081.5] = 2.99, 3.84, 3.86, 4.71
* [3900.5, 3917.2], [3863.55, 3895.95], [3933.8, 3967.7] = -1.54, 3.63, 4.06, 3.83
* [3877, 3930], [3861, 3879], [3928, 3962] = 3.71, 4.15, 3.67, 3.72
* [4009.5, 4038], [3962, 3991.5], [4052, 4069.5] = -3.49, 3.65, 4.77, 4.73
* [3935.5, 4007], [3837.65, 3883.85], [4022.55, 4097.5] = 3.45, 3.86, 4.04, 4.55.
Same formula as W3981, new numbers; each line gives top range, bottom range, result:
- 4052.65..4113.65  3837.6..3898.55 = 1.14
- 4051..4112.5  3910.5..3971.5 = 1.13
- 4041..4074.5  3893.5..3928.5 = 1.21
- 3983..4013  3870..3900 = 1.37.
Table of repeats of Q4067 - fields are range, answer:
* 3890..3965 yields 3.77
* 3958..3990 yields 3.63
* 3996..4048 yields 4.85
